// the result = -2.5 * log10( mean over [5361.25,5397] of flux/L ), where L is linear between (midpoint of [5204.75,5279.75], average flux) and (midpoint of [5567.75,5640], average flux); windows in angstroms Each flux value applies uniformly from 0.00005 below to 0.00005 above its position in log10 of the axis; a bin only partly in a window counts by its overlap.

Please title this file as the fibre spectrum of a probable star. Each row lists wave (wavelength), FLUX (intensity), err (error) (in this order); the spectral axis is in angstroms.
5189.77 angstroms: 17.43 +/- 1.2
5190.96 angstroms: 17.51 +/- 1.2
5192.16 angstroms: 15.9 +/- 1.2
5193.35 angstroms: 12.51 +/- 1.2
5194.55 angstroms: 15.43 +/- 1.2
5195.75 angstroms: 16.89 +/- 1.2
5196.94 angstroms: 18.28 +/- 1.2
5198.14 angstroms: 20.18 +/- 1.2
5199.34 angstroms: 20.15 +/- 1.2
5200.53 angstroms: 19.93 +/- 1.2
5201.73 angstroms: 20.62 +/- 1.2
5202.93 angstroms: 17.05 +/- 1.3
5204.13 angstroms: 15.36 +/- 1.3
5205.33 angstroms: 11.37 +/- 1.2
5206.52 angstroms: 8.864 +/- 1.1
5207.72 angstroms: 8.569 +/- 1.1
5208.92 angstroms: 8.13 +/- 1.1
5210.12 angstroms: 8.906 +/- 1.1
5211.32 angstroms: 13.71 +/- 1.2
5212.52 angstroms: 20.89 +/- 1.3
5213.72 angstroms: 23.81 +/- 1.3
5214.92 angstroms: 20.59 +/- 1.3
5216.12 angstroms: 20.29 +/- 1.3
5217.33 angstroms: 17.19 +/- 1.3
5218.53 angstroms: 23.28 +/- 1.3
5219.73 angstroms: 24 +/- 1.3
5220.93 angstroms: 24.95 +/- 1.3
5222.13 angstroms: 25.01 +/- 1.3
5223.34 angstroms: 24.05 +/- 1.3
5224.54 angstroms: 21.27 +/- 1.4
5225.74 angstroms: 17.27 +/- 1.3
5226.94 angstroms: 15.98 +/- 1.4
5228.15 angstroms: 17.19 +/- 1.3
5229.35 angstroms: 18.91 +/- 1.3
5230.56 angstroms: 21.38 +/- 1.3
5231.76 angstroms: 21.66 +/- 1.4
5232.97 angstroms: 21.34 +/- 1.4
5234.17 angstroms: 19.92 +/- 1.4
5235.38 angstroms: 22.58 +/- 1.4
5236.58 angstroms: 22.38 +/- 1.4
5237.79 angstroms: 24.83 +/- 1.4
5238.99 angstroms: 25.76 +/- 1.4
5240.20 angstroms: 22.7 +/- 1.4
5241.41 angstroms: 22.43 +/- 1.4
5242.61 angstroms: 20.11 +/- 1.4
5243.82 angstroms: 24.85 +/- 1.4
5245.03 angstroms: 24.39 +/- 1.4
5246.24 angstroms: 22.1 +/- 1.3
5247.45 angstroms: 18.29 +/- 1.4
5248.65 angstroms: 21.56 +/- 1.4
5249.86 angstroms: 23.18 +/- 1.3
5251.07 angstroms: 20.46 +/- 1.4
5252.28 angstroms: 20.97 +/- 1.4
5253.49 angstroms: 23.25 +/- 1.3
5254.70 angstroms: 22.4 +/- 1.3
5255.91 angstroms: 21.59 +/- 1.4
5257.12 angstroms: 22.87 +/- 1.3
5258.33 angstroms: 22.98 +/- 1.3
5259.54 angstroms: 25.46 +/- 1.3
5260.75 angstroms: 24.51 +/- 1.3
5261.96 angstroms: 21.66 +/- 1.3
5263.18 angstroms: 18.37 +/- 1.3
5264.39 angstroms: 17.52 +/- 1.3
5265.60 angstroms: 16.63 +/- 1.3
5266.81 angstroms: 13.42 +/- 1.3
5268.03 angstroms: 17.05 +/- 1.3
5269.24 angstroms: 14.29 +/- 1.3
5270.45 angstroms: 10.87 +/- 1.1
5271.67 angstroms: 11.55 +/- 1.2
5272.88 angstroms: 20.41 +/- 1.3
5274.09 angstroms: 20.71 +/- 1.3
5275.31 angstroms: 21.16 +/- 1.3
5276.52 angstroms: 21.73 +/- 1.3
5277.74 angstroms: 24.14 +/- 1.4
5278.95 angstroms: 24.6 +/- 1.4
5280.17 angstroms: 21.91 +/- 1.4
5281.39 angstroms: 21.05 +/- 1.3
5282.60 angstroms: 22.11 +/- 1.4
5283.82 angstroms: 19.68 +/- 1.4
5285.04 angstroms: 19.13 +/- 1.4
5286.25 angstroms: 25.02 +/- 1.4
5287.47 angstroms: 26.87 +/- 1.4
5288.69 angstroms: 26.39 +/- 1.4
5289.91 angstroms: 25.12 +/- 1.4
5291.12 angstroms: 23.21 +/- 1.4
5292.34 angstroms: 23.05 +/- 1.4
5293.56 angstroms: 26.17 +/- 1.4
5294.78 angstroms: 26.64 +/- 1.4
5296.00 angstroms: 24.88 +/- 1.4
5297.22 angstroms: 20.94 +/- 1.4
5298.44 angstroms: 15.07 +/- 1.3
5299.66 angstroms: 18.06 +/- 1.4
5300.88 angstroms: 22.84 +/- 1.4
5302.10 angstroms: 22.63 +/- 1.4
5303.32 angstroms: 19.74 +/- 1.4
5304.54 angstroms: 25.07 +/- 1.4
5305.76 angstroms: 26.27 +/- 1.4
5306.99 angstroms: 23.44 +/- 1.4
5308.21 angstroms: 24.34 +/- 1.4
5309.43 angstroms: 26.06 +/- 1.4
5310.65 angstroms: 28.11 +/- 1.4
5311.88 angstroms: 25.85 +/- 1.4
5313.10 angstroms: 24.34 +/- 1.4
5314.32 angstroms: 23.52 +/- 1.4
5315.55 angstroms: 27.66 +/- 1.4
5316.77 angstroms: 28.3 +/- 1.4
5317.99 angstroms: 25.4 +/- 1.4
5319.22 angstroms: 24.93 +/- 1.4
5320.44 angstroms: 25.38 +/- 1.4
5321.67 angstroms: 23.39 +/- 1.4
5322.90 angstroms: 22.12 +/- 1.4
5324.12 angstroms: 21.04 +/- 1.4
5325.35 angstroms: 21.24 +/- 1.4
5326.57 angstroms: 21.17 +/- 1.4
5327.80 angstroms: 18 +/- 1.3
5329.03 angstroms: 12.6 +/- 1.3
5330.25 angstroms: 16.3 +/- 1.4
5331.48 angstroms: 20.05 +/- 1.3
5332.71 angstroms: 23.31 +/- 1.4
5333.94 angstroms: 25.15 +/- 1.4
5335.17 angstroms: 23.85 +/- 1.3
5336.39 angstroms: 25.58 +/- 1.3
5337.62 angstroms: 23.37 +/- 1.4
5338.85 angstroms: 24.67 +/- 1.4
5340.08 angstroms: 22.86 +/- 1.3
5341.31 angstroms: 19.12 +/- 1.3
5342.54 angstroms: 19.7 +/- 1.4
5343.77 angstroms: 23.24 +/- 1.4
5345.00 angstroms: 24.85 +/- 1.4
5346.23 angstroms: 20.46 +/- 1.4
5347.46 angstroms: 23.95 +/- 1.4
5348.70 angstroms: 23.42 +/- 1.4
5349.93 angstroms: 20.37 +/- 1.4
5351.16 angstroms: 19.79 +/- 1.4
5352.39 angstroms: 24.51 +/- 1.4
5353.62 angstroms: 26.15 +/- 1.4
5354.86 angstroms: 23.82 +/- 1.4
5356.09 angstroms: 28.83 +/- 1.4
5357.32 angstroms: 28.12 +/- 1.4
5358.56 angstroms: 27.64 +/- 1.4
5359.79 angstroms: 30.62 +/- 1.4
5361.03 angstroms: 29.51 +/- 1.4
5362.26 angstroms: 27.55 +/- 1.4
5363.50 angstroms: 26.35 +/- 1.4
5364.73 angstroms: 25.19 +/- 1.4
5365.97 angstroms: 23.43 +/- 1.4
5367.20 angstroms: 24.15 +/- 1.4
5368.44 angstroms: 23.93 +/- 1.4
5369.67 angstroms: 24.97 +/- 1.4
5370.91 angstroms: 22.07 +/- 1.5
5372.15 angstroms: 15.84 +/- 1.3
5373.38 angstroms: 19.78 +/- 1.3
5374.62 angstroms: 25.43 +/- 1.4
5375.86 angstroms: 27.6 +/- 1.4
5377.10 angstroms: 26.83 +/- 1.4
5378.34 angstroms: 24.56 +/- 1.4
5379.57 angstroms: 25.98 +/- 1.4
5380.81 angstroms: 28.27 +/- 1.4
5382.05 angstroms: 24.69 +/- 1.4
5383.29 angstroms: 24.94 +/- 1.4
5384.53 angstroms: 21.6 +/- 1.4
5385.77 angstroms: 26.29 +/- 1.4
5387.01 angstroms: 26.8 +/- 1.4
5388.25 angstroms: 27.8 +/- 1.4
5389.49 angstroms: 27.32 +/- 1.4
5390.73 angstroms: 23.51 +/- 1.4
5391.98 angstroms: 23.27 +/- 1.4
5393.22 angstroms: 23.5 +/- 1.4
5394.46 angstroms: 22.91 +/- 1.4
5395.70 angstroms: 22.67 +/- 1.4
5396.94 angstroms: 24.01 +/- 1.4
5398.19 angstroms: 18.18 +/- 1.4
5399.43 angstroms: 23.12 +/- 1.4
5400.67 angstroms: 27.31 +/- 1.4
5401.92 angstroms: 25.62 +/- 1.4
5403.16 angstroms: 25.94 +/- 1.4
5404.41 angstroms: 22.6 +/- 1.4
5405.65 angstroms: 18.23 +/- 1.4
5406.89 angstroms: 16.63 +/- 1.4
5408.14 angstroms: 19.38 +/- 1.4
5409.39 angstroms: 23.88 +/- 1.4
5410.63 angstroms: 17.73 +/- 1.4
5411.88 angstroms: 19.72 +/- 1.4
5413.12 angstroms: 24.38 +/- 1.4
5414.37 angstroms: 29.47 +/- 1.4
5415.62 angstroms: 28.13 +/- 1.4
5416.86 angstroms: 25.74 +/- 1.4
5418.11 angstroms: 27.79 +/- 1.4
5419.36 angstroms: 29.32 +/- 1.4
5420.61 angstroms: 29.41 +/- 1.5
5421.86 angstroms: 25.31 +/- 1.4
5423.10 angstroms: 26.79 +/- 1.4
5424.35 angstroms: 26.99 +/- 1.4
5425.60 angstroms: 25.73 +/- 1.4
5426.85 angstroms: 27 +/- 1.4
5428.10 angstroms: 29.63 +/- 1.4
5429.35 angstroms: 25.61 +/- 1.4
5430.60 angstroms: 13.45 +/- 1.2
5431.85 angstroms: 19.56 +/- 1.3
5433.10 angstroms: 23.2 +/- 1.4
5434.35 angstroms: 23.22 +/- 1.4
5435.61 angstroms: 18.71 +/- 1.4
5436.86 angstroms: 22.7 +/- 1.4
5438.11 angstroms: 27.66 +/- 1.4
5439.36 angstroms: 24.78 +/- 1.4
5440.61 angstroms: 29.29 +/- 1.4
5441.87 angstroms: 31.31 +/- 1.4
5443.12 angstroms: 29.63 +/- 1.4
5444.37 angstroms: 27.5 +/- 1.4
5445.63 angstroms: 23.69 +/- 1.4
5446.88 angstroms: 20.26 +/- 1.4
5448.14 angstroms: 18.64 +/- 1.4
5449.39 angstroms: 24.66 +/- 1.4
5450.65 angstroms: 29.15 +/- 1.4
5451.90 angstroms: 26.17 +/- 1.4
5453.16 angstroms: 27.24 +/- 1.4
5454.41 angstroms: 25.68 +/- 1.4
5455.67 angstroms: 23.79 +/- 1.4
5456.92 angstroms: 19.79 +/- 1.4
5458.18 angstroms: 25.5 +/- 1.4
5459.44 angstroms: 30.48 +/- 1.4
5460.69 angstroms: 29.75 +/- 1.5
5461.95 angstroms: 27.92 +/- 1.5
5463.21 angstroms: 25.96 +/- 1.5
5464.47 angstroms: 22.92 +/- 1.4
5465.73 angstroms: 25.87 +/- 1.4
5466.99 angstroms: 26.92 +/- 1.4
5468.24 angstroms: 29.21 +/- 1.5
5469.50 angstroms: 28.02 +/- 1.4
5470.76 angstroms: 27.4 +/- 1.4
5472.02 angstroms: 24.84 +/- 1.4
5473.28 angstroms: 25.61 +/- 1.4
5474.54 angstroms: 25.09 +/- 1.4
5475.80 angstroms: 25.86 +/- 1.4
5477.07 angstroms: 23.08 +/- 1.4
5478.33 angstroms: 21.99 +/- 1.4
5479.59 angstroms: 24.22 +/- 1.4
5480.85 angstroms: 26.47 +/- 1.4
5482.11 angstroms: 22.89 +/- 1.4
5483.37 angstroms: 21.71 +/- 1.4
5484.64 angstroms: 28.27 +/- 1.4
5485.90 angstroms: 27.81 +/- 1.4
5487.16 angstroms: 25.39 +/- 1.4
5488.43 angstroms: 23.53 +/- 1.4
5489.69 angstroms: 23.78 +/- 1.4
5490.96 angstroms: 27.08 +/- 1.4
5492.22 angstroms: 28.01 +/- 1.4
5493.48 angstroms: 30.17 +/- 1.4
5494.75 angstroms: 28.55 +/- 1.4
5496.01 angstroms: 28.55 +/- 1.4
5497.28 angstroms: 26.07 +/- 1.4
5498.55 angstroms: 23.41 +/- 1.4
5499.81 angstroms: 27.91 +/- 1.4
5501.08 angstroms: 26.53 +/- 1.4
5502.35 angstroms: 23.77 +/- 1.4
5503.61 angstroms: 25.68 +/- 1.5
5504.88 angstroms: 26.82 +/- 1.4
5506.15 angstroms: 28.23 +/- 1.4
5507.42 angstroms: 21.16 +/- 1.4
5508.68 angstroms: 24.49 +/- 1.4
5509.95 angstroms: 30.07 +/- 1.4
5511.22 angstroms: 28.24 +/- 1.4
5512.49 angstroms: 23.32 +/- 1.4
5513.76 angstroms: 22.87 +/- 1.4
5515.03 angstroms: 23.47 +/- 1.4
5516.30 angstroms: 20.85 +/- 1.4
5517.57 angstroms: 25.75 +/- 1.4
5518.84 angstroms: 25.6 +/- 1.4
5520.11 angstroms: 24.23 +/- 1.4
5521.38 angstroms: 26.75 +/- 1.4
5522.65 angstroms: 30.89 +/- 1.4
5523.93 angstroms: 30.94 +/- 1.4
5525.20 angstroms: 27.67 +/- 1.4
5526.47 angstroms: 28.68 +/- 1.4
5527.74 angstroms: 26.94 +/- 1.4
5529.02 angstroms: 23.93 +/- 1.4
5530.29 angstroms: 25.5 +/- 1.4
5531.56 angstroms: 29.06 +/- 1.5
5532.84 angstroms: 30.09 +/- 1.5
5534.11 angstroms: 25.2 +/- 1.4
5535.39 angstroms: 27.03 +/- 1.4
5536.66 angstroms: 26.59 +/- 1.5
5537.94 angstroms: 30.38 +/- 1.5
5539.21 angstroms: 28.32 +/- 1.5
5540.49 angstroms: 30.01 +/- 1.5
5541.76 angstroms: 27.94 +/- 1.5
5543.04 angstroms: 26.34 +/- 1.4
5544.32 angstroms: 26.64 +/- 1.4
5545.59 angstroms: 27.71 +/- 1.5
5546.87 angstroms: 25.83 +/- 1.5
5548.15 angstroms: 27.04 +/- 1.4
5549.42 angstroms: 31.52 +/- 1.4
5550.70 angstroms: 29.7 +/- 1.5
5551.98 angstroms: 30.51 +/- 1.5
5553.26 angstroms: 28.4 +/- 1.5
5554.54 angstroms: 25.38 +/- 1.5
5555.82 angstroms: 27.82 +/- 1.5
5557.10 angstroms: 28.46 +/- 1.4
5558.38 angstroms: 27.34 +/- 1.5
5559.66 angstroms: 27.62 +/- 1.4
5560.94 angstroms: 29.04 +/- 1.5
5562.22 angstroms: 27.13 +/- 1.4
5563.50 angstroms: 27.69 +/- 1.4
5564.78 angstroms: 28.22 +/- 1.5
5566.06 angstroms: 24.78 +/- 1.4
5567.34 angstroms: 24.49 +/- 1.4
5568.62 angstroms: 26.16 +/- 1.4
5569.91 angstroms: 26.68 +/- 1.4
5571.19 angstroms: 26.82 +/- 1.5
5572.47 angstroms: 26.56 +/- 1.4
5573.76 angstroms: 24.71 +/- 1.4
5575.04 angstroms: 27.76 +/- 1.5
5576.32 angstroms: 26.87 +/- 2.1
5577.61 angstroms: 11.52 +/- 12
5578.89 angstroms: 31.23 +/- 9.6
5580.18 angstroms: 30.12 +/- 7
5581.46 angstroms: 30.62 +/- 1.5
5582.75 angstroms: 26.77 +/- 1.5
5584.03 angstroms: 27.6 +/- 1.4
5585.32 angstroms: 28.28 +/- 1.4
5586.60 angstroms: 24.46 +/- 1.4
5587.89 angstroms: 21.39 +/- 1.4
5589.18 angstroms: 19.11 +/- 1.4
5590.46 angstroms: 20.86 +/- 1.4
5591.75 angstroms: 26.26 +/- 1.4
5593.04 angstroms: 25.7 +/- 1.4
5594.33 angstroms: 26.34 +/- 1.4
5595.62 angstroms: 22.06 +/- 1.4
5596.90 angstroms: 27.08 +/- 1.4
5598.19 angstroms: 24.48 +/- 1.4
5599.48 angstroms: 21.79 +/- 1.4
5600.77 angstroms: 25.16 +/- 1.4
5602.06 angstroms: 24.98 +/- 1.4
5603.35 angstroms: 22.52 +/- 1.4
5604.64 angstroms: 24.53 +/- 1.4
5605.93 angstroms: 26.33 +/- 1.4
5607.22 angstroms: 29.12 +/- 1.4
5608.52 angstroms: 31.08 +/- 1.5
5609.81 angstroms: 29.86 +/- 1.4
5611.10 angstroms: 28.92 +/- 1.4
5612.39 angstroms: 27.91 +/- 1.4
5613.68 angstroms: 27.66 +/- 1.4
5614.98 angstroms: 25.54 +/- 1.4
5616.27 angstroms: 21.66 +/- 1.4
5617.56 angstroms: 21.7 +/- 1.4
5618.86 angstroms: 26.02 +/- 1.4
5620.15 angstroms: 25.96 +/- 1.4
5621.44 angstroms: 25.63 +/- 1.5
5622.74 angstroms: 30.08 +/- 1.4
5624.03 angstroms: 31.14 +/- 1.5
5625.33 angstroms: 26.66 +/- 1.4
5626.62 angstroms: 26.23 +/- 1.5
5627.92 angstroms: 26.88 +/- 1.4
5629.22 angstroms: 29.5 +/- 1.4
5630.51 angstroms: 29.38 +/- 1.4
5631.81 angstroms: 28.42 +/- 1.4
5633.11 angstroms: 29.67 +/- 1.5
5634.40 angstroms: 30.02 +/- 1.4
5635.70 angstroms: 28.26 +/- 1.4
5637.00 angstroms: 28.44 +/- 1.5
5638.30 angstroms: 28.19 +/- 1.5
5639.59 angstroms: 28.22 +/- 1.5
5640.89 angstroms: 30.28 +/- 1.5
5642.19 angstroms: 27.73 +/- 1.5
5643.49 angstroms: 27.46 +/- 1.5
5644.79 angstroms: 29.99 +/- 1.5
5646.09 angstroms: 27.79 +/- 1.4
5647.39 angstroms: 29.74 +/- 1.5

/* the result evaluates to -0.104 mag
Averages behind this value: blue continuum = 19.9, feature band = 24.6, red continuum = 26.4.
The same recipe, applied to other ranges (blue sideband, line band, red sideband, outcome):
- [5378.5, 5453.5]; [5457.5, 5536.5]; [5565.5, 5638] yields -0.04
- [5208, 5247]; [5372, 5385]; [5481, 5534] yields -0.04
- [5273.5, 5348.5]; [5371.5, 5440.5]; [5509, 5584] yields 0.02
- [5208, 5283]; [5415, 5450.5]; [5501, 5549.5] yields -0.03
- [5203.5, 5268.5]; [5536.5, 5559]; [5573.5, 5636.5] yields -0.12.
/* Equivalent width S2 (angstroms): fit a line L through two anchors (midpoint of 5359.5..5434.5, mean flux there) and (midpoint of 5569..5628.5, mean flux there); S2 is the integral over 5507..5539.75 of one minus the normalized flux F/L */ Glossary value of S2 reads -1.5 angstroms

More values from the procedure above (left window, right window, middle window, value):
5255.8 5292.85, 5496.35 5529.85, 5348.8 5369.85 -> -2.71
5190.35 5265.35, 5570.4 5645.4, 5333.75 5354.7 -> -1.09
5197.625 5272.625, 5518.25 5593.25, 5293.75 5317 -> -2.93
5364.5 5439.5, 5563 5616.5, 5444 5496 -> -2.00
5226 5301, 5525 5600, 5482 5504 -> -0.67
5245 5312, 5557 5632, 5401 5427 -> -0.99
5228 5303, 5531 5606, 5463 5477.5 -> -0.66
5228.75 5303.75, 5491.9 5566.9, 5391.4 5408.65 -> 1.33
